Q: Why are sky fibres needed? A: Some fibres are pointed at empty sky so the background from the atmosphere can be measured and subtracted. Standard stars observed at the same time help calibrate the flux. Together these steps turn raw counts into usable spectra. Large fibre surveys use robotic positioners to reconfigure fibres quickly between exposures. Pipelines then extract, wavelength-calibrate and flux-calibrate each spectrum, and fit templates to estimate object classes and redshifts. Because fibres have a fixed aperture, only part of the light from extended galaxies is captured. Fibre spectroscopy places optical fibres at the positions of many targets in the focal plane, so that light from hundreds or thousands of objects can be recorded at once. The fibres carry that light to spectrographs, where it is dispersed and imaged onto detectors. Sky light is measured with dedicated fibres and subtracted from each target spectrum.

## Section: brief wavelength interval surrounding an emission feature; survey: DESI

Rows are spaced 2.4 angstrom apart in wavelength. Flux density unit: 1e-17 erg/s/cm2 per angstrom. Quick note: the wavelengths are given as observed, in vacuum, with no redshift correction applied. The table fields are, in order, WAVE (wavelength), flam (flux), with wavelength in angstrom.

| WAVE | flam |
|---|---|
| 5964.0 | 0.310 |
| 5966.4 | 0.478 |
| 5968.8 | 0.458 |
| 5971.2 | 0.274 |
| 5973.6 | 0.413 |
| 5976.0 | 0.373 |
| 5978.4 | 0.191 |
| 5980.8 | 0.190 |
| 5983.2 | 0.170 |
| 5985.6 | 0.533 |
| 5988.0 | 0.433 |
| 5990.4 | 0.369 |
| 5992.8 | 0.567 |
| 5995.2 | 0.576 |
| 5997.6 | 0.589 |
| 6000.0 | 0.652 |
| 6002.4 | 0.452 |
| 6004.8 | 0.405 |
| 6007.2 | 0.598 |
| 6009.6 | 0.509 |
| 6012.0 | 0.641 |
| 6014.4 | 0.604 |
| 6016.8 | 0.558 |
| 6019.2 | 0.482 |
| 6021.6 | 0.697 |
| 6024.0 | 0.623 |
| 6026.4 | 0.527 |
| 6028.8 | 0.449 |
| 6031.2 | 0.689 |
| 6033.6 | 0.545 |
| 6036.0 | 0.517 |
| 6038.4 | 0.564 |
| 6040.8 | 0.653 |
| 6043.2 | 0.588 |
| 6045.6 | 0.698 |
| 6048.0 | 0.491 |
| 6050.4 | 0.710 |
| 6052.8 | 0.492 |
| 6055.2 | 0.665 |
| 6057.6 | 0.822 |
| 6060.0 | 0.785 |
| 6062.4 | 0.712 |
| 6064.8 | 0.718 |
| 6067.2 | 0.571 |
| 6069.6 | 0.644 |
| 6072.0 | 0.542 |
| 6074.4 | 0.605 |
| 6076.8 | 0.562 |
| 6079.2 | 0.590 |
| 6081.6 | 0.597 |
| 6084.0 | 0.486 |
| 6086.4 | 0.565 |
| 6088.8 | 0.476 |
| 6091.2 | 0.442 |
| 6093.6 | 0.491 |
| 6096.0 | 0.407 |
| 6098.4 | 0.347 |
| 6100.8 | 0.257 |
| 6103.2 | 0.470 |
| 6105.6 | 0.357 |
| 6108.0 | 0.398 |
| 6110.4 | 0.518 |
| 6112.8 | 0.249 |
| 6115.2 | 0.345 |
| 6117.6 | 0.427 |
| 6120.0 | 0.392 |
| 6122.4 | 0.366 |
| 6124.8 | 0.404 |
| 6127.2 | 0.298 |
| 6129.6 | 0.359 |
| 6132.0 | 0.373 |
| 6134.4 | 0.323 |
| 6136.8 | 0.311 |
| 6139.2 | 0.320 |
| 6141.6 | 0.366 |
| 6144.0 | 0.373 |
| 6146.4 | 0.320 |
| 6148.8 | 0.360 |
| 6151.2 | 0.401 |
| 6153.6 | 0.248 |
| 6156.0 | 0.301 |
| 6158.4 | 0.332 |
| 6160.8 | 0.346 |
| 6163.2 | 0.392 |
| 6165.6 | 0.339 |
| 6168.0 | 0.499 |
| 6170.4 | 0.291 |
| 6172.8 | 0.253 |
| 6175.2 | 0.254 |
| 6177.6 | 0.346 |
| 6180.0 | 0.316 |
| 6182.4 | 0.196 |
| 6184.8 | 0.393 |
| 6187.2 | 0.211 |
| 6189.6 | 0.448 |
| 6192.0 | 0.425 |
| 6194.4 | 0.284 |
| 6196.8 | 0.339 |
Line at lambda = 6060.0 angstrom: C III]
